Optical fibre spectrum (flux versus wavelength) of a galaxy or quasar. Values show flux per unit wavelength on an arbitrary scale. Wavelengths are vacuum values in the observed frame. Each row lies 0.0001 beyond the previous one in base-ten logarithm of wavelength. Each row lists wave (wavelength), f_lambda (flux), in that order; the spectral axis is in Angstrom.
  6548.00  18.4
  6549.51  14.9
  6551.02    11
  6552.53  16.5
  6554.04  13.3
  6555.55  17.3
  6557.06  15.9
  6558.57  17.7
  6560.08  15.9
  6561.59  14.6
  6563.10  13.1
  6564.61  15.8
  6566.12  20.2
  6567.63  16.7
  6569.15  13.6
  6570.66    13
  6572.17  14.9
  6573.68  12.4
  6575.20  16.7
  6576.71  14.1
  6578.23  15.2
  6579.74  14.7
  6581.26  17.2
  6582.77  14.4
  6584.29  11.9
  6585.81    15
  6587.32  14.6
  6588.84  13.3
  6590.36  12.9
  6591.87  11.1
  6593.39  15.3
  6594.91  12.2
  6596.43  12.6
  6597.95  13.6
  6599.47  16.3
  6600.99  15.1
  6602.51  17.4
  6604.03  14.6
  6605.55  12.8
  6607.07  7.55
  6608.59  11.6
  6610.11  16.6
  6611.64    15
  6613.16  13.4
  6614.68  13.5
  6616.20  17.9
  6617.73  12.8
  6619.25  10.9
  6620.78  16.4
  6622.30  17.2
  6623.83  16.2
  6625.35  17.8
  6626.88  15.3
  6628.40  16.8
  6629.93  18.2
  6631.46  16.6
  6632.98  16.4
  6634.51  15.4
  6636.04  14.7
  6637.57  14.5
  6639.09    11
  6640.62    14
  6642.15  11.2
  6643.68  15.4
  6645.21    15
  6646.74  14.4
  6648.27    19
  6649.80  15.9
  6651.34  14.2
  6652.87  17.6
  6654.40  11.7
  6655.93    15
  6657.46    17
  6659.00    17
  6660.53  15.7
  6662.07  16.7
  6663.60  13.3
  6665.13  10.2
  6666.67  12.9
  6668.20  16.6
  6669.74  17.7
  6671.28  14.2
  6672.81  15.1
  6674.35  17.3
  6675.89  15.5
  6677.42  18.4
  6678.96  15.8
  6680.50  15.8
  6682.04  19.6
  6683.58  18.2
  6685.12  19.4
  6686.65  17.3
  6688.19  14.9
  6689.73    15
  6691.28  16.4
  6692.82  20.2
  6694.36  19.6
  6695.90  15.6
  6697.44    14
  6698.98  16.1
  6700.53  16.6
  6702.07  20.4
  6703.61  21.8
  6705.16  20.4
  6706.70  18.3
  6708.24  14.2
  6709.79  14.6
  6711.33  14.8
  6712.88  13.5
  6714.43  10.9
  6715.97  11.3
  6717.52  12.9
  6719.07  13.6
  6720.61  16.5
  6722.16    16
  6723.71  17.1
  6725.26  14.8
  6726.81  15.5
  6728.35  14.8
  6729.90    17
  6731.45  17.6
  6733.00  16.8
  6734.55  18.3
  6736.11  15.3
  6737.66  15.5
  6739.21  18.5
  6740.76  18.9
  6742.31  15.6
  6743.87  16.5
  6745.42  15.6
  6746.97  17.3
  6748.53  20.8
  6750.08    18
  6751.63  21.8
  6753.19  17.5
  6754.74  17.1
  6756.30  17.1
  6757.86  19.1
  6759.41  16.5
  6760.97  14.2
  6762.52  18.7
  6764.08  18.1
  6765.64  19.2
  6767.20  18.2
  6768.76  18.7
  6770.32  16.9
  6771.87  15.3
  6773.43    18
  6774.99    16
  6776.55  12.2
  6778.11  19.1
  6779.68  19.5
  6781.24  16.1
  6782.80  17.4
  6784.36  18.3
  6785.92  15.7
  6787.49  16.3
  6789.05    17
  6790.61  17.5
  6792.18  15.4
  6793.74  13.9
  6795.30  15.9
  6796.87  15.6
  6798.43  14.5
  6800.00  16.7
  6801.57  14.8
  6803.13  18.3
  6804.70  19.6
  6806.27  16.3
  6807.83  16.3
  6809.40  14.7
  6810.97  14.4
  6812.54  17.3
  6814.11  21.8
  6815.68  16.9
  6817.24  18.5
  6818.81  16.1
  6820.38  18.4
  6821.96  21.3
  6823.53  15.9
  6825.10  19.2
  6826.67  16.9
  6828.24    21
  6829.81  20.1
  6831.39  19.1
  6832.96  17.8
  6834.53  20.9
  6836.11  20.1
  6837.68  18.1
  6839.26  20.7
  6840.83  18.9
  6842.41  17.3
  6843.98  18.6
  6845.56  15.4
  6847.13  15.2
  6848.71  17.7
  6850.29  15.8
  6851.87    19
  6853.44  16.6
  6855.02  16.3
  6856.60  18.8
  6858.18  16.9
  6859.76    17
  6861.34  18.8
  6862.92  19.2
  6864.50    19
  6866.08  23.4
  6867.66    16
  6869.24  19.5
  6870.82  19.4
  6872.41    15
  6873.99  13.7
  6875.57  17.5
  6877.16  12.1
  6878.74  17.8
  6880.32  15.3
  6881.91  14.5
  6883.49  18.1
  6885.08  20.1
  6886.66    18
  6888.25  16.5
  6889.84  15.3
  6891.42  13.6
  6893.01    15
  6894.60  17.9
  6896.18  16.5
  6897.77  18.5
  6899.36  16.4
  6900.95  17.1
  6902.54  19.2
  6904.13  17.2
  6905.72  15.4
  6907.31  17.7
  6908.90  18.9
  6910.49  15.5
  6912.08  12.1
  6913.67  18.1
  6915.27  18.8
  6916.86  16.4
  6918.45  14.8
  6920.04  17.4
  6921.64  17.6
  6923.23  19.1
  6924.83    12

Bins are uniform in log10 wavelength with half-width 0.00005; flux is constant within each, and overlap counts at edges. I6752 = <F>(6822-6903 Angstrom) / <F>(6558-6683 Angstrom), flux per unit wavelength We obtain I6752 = 1.18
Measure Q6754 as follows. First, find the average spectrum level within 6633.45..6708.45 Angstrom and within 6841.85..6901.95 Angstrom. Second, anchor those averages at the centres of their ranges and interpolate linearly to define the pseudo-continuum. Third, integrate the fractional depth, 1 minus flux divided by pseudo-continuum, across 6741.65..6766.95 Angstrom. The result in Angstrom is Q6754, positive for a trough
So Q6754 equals -1.9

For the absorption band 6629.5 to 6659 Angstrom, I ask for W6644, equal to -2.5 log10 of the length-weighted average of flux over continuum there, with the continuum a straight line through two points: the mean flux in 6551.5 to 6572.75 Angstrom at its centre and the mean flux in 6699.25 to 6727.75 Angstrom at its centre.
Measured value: 0.04 mag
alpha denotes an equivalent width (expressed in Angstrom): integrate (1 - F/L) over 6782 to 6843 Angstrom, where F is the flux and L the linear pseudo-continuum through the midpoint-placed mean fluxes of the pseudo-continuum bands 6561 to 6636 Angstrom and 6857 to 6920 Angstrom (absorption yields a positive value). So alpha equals -4.31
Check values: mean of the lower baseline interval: 14.7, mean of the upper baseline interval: 17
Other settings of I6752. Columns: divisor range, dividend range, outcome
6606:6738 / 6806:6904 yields 1.12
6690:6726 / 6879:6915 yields 1.04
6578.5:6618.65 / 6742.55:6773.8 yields 1.27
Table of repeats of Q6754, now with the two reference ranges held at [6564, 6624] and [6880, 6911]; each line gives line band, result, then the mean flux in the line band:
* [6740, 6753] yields -2.0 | 18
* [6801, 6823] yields -1.8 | 17.5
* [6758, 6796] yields -2.4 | 16.9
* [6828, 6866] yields -4.3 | 18.3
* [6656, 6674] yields -0.2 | 15.2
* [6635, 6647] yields 0.8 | 13.8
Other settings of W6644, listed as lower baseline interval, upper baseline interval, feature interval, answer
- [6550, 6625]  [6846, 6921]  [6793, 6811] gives 0.02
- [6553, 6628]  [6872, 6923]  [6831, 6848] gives -0.14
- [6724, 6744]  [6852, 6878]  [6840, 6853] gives 0.01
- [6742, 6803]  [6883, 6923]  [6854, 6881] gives -0.03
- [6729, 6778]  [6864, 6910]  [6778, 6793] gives 0.01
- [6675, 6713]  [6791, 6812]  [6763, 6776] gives -0.08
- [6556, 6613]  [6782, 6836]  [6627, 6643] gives 0.02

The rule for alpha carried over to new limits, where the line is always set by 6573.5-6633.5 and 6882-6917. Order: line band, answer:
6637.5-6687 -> -1.6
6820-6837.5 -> -3.0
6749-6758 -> -1.5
